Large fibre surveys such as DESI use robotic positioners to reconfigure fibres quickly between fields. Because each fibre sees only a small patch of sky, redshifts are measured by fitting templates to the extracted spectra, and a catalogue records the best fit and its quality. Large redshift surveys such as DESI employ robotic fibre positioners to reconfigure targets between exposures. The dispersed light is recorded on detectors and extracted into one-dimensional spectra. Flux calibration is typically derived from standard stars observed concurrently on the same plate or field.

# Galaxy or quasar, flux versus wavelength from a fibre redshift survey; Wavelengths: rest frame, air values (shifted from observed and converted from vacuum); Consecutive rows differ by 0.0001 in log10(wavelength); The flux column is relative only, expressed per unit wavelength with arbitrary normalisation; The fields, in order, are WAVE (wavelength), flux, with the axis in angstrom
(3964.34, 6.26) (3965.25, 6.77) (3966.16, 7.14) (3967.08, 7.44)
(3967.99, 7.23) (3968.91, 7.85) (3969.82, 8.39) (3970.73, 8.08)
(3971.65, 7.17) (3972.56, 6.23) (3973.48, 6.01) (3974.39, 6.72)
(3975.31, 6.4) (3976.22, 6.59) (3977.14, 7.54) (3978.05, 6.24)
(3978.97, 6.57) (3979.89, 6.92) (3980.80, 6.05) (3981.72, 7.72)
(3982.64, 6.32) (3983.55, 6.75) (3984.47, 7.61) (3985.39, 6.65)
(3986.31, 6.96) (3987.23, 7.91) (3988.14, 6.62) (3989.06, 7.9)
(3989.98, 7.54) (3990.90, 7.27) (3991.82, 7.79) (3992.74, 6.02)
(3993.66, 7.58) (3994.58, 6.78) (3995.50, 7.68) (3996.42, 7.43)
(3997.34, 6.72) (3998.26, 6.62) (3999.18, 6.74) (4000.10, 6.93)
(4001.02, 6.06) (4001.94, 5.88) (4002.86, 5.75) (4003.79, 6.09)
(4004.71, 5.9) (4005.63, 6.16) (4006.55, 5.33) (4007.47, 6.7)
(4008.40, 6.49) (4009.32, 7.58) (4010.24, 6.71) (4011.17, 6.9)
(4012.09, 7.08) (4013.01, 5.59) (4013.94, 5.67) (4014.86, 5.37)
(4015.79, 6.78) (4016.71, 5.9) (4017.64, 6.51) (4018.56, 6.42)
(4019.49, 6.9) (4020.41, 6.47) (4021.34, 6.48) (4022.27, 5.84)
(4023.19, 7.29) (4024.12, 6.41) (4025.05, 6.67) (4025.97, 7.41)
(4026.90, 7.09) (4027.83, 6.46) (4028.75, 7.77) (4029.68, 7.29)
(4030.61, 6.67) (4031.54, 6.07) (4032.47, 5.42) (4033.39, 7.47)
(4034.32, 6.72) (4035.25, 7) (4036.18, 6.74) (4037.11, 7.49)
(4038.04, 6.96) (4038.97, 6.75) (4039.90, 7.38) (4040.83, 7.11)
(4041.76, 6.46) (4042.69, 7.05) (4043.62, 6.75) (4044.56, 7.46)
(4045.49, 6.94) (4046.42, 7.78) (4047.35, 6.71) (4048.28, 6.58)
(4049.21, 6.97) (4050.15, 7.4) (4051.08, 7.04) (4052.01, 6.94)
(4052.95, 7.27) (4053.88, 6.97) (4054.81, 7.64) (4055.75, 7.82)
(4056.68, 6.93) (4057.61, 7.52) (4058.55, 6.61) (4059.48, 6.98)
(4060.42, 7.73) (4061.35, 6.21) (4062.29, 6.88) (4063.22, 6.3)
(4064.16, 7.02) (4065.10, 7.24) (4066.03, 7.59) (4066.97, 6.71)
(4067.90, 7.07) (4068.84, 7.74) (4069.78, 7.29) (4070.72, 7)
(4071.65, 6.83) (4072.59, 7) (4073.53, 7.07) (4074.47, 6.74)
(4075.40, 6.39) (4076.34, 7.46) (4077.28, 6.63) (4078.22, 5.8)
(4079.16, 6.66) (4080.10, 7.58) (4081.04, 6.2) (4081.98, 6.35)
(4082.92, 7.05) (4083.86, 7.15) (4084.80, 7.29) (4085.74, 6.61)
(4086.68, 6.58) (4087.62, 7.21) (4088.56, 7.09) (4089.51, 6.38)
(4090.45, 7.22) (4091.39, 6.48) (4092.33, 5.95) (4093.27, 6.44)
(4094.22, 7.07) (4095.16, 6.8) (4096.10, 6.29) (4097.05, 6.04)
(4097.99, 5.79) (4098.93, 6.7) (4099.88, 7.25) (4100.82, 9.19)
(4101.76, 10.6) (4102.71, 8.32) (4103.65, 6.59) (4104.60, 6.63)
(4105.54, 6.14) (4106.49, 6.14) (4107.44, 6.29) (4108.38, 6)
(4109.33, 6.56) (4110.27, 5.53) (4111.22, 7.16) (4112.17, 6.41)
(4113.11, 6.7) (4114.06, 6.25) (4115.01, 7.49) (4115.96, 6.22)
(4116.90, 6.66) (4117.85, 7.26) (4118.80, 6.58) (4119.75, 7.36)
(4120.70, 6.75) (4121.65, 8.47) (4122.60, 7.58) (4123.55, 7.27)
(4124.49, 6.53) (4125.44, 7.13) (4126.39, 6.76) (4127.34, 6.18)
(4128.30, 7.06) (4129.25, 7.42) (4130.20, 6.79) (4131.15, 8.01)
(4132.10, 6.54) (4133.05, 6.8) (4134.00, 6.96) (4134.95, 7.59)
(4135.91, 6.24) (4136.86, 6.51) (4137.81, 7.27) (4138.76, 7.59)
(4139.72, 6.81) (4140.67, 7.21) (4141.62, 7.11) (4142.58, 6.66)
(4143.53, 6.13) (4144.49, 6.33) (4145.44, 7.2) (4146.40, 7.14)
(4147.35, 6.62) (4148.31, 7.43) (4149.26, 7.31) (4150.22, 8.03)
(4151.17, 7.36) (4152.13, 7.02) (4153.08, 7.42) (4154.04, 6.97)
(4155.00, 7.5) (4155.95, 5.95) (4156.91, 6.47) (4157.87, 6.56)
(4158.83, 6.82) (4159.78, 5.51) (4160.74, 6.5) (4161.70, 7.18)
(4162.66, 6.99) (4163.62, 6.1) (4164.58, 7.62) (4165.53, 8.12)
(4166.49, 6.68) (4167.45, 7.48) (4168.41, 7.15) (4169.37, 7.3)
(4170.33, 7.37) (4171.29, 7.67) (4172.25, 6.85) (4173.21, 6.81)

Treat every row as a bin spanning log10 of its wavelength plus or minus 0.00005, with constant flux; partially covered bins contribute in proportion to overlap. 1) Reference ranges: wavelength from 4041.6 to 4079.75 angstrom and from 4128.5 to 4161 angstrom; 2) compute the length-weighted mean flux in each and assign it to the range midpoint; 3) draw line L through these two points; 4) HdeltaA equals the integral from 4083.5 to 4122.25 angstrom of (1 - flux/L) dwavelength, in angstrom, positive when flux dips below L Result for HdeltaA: 0.6 angstrom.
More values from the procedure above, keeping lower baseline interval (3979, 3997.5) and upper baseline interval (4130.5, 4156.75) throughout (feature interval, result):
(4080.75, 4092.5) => 0.5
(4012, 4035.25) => 1.8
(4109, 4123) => 0.3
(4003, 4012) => 0.8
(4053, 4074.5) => -0.1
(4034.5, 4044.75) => 0.1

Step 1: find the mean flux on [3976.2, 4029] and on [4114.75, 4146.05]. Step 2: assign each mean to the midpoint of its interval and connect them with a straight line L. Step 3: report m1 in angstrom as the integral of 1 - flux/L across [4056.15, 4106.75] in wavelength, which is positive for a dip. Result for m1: -0.5 angstrom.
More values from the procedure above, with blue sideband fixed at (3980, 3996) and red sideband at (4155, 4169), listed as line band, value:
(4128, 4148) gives -0.3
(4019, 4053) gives 0.7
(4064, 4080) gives 0.0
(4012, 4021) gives 1.1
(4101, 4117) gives 0.2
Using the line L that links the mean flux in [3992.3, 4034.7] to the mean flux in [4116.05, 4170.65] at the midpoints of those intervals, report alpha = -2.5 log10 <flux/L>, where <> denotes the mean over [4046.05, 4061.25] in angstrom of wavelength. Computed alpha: -0.072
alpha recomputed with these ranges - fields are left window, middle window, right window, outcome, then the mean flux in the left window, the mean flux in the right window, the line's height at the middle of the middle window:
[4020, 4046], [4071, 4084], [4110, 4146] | 0.02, 6.84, 6.92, 6.88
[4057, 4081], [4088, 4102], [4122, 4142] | 0.00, 6.95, 7.03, 6.98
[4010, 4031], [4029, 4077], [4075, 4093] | -0.05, 6.59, 6.74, 6.67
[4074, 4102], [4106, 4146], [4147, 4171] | 0.02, 6.87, 7.03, 6.95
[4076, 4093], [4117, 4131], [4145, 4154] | 0.00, 6.75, 7.27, 7.06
